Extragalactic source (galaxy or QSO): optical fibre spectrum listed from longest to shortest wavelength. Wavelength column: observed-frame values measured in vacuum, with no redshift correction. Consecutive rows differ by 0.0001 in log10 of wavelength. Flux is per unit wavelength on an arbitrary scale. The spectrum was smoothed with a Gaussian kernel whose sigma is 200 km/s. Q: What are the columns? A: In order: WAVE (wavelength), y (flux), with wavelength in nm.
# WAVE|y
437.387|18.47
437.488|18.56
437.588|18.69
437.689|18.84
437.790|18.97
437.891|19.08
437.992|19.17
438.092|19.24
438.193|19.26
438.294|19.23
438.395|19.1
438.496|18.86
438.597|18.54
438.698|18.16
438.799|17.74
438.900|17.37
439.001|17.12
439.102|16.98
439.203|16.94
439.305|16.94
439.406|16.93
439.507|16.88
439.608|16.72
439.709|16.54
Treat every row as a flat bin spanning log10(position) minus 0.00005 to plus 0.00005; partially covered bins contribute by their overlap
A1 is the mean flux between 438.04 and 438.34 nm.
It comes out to 19.3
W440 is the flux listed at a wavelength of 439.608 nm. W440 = 16.72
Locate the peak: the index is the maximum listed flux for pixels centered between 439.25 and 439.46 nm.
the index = 16.94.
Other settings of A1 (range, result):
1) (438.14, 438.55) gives 19.1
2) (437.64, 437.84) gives 18.9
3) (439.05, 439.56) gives 16.9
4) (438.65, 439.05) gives 17.6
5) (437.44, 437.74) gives 18.7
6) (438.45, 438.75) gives 18.5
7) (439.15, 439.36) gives 16.9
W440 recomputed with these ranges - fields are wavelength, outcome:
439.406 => 16.93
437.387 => 18.47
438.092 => 19.24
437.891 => 19.08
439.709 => 16.54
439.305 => 16.94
